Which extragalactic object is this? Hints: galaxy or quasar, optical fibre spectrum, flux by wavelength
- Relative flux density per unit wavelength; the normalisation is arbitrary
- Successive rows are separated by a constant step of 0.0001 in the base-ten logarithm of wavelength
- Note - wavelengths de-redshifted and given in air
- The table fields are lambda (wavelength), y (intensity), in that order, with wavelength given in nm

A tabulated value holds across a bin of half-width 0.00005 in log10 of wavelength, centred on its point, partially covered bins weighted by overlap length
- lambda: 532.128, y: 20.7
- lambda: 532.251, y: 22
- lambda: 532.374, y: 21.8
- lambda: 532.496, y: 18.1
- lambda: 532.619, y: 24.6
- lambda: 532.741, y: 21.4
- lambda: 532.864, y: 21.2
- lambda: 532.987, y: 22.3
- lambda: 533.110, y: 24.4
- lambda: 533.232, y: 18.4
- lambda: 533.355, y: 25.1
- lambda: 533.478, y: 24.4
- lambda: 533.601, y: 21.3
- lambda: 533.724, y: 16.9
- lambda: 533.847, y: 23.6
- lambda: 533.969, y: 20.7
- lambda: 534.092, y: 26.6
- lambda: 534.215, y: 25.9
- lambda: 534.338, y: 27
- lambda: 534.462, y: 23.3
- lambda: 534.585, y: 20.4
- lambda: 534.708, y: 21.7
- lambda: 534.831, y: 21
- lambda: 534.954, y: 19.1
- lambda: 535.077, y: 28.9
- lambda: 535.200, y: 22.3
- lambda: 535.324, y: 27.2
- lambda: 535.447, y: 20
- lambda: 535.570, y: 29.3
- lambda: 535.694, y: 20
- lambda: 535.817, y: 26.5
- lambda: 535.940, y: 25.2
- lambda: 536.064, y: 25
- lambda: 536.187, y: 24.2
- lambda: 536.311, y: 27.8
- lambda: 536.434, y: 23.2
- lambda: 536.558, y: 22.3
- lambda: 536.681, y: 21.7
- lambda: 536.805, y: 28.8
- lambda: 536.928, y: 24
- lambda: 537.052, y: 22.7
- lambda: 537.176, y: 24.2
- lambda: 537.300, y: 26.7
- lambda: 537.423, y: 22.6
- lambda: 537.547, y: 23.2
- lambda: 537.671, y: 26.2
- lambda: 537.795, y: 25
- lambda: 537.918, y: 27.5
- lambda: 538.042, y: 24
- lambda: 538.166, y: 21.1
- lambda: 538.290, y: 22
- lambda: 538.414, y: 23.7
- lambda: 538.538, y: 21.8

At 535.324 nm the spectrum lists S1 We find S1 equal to 27.2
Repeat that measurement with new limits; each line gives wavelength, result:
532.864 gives 21.2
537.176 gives 24.2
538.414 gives 23.7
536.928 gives 24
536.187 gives 24.2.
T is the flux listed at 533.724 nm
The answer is 16.9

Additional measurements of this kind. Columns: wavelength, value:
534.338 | 27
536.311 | 27.8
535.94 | 25.2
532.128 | 20.7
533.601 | 21.3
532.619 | 24.6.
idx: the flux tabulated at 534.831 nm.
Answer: 21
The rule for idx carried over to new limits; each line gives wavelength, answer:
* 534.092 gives 26.6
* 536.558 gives 22.3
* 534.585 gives 20.4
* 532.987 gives 22.3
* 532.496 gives 18.1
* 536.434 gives 23.2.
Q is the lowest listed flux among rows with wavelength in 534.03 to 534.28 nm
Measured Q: 25.9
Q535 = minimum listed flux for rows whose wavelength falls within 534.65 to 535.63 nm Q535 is 19.1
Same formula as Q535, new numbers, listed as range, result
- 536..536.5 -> 23.2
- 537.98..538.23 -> 21.1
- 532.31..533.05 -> 18.1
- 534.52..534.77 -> 20.4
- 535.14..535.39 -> 22.3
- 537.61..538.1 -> 24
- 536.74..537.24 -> 22.7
